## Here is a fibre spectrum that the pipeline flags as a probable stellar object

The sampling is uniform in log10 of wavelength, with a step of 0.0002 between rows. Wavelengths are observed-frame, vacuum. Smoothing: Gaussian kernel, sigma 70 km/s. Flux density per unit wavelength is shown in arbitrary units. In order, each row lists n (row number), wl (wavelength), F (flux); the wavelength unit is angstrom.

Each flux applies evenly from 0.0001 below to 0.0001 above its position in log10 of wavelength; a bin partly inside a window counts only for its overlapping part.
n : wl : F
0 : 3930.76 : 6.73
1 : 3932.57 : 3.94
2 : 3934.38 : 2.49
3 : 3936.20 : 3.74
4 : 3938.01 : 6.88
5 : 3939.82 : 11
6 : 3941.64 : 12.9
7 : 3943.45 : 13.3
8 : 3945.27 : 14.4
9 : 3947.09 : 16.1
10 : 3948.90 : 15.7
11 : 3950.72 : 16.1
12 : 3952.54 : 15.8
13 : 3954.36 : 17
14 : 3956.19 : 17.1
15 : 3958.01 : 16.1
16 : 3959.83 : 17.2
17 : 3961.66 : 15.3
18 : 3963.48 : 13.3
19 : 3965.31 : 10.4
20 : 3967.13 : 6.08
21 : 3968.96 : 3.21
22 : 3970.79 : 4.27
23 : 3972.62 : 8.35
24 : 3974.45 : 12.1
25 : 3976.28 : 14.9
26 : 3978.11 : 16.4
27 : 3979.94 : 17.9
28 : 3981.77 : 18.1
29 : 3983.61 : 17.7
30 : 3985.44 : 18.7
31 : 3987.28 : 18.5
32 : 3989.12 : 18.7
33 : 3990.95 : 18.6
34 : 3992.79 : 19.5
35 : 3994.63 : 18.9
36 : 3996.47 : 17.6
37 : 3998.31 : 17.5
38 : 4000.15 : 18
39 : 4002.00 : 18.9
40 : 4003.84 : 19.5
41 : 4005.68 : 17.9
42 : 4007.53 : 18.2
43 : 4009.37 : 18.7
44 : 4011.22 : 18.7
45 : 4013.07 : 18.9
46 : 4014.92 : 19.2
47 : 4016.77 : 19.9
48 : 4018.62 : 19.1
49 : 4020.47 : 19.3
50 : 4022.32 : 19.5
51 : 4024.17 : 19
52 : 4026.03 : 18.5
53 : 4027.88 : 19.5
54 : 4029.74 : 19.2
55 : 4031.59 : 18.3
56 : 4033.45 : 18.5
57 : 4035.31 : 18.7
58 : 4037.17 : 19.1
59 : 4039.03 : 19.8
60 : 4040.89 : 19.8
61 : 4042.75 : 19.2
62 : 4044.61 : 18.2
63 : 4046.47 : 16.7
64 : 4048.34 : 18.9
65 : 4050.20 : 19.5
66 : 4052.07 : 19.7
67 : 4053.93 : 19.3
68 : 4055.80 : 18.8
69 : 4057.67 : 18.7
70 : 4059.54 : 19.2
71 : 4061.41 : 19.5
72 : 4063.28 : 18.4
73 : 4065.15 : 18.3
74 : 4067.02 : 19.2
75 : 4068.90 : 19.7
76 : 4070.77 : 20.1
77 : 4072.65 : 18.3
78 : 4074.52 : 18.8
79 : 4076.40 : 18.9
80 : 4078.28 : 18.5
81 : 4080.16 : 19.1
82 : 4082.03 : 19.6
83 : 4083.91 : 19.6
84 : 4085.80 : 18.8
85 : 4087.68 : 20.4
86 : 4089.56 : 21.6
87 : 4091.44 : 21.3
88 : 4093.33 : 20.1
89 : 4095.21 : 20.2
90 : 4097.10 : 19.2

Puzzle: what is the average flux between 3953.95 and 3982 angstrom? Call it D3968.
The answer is 12.8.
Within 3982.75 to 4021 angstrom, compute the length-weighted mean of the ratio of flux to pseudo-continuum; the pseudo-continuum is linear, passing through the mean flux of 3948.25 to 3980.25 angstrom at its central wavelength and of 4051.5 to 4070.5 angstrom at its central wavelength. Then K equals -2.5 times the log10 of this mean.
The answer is -0.21 mag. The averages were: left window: 13.1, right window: 19.1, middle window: 18.7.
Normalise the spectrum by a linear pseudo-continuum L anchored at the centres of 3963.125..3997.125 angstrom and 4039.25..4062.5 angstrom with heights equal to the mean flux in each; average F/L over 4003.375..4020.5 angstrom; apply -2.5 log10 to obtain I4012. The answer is -0.15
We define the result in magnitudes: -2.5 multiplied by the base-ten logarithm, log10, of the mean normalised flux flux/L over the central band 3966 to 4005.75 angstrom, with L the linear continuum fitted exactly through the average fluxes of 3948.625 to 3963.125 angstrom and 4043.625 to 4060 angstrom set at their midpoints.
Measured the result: 0.109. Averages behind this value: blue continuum 16.2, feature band 15.4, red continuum 18.8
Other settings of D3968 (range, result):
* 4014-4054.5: 19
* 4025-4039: 18.9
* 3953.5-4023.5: 16.3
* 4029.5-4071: 19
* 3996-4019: 18.6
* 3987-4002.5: 18.4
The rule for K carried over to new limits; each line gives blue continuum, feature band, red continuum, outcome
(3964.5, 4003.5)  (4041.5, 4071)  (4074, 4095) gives -0.03 mag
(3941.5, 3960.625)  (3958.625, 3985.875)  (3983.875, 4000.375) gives 0.31 mag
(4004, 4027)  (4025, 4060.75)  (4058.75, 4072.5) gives 0.01 mag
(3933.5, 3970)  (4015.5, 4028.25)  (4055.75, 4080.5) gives -0.18 mag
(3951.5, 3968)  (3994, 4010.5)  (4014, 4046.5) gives -0.07 mag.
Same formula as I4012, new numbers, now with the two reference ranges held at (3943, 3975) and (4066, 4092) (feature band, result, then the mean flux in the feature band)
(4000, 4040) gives -0.167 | 18.9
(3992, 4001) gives -0.219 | 18.3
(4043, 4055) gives -0.052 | 18.8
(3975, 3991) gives -0.229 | 17.6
